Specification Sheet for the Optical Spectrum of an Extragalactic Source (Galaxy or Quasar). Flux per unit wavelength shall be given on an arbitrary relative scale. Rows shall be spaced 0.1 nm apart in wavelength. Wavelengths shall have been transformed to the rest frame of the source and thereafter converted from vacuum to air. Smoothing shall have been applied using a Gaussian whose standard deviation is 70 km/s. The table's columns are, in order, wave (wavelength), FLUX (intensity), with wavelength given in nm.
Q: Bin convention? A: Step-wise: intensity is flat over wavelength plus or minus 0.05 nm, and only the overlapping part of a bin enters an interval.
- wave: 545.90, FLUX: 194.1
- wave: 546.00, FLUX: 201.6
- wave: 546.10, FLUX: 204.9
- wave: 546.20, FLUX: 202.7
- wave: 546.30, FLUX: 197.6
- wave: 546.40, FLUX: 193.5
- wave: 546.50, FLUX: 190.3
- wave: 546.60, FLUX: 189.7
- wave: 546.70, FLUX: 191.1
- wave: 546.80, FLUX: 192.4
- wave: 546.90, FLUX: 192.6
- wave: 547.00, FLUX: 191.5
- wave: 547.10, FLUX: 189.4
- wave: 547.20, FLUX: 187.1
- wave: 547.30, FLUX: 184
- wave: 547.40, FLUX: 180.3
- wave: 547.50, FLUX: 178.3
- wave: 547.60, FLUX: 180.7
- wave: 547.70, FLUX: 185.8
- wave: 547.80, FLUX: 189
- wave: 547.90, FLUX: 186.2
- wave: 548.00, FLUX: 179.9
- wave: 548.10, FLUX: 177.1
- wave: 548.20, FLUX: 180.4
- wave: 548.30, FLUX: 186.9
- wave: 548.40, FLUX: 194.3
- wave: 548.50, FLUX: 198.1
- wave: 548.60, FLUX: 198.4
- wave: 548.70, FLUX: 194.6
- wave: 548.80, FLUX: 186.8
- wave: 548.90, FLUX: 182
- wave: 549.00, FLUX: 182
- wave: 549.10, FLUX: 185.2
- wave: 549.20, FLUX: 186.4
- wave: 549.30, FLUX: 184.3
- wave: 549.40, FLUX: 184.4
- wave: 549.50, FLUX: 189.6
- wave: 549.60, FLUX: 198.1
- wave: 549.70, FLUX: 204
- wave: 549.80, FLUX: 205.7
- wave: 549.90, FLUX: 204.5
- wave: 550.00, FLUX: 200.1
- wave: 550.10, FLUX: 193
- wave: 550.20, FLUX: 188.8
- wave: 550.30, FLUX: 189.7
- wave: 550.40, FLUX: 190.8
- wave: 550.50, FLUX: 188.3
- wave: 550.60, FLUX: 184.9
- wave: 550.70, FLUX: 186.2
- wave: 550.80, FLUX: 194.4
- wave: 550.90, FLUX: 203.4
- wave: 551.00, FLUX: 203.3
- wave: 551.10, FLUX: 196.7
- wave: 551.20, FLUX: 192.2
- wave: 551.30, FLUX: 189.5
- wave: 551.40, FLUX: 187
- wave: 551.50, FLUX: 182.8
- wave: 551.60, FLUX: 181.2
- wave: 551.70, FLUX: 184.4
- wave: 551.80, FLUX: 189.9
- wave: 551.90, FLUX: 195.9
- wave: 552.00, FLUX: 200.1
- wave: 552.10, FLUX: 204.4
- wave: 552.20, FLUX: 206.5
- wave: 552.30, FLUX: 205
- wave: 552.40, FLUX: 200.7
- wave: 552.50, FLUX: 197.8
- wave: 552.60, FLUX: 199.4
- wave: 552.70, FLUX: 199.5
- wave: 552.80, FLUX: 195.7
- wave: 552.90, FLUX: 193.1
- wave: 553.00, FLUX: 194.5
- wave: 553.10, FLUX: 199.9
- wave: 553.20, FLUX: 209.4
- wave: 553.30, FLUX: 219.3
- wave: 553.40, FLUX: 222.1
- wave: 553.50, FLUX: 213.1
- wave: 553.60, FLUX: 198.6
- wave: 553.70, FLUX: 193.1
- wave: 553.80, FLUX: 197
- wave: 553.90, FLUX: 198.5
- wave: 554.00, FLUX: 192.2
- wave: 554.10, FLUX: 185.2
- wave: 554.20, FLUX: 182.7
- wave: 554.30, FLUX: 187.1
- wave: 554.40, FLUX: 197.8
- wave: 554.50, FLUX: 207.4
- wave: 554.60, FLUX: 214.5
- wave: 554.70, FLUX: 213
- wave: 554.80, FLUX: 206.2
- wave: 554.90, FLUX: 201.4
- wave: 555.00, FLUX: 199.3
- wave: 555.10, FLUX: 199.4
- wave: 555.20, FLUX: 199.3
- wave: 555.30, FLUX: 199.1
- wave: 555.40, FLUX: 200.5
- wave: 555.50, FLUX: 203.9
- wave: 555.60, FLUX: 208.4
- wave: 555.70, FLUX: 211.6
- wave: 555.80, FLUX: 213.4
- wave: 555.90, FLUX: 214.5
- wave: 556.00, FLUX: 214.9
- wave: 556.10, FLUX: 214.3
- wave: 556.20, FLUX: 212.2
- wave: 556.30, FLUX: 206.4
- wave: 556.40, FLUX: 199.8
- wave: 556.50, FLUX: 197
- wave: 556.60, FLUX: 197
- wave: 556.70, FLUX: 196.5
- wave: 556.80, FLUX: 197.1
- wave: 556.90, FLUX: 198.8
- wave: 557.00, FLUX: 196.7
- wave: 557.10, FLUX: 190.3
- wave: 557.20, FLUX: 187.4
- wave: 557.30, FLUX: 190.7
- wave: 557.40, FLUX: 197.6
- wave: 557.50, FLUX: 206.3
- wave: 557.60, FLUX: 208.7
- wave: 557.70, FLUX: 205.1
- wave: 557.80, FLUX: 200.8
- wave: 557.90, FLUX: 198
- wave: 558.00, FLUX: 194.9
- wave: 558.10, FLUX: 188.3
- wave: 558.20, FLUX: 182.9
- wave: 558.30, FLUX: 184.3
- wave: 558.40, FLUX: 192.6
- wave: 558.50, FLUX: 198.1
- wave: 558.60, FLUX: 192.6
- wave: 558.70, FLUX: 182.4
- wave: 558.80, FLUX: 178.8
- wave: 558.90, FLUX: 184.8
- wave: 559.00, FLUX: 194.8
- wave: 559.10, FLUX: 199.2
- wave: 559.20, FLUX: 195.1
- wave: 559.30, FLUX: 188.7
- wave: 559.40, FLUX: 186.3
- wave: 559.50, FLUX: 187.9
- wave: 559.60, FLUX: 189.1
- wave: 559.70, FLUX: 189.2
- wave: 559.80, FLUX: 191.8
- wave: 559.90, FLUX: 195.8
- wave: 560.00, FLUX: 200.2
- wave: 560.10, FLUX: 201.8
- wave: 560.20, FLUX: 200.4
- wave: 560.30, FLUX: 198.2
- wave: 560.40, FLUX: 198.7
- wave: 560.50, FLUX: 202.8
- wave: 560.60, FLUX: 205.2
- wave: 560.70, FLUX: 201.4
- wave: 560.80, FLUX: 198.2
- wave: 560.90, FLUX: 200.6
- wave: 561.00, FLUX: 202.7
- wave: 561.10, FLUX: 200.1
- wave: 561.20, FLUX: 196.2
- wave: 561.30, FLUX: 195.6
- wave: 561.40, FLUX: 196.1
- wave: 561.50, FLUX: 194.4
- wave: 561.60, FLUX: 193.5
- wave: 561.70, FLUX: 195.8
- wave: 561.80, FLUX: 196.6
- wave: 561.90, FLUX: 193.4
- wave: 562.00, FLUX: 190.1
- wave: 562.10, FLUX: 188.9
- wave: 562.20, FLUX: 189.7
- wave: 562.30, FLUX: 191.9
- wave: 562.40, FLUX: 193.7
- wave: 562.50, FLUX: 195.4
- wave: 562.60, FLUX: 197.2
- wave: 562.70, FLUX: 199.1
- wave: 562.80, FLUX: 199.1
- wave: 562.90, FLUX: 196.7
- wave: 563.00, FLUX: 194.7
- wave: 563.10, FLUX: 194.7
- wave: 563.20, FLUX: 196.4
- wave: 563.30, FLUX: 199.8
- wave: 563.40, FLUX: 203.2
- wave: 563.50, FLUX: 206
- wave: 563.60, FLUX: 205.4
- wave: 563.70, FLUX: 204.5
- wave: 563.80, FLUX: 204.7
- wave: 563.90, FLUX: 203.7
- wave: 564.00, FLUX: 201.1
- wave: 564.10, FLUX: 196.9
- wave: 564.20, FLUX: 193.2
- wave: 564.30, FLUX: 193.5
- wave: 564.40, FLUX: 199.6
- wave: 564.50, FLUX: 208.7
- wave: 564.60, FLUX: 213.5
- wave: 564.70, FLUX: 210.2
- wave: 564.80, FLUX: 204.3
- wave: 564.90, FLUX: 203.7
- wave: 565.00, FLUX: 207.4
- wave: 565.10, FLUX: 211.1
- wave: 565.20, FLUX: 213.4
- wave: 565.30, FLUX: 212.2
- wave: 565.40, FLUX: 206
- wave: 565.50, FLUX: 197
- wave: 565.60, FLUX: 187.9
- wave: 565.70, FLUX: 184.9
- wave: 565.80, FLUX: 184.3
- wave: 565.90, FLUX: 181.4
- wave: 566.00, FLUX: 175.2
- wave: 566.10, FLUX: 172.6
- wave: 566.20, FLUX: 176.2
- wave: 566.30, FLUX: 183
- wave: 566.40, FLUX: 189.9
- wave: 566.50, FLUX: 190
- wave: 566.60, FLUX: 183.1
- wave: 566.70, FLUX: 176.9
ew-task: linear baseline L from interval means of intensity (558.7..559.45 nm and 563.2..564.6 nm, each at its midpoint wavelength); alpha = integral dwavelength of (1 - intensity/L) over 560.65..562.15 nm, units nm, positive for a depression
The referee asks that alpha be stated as -0.01 nm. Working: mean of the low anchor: 189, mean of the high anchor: 202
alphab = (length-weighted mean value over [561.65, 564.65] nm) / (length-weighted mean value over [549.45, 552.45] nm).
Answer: 1.0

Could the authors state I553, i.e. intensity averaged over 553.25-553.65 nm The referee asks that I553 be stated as 213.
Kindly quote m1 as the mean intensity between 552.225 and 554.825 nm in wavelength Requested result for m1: 201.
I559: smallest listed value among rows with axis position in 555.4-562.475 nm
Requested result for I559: 178.8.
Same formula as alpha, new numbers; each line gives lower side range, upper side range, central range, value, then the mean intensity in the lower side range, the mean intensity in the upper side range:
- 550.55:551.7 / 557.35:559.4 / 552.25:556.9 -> -0.25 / 191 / 194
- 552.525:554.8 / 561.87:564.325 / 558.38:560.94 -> 0.05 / 201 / 197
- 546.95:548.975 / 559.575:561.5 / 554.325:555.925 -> -0.10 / 186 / 198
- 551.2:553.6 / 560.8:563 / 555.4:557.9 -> -0.07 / 199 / 196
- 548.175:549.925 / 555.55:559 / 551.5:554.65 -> -0.06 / 191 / 198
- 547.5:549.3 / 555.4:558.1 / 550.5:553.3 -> -0.04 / 186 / 202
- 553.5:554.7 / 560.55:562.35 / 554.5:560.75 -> -0.06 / 197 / 196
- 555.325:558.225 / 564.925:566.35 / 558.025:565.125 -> -0.01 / 201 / 193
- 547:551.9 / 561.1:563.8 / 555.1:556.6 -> -0.10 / 189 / 197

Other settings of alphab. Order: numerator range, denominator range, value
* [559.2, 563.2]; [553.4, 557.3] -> 0.97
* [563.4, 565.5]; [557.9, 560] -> 1.08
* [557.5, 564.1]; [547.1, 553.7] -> 1.02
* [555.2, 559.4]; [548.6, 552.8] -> 1.02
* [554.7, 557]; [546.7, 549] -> 1.09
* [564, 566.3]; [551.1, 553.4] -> 1.00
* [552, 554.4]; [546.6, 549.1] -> 1.07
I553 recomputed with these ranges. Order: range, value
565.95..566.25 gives 175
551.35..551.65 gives 184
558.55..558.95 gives 185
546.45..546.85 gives 191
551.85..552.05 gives 198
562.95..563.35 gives 196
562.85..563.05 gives 196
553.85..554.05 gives 195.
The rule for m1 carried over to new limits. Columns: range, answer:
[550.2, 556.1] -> 199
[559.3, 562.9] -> 196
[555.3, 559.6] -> 198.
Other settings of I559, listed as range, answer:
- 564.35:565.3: 199.6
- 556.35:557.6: 187.4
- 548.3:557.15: 181.2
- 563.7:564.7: 193.2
